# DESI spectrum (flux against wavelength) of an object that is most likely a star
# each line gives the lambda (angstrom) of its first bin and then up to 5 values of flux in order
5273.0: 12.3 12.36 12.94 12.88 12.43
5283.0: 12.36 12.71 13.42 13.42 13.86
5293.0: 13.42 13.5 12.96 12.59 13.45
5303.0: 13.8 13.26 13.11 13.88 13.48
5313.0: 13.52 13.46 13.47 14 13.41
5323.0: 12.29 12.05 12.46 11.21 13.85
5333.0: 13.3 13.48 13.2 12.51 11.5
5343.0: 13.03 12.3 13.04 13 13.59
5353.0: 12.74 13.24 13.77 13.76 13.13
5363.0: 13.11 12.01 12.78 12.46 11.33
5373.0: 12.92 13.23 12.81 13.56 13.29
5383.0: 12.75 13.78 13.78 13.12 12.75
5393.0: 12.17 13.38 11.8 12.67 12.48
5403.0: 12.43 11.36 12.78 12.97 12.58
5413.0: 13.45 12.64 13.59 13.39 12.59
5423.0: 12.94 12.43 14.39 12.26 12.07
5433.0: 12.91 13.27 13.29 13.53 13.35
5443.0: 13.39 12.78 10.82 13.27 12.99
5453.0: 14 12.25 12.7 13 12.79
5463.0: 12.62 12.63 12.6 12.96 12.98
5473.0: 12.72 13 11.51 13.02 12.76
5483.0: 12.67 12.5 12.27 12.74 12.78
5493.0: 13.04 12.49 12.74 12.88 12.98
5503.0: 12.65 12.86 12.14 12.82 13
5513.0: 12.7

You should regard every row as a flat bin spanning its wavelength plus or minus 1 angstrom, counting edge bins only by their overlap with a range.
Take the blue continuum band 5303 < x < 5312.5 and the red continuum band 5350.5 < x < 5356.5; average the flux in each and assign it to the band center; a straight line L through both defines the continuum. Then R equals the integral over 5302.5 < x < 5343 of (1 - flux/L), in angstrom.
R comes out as 1.02 angstrom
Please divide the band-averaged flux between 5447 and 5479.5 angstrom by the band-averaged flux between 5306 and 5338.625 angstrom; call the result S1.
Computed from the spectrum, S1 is 0.97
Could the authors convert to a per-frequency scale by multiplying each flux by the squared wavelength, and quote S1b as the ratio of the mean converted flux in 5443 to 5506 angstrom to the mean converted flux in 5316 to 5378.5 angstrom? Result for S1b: 1.04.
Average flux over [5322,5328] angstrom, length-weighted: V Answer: 12.3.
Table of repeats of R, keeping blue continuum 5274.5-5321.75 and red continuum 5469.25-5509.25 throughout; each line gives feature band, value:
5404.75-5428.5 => -0.1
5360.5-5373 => 0.5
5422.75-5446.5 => -0.3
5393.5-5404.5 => 0.4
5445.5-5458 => 0.1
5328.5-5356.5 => 0.5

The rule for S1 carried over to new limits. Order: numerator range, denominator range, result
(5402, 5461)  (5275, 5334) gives 0.98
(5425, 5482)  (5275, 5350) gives 0.99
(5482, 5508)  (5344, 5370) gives 0.98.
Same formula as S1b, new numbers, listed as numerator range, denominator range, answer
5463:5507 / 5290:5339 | 1.02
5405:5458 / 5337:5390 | 1.02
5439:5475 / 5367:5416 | 1.03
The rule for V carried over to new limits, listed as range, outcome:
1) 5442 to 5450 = 12.6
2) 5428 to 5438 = 12.8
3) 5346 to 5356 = 13.1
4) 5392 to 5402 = 12.5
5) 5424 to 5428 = 13.4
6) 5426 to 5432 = 12.9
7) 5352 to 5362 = 13.3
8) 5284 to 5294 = 13.4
